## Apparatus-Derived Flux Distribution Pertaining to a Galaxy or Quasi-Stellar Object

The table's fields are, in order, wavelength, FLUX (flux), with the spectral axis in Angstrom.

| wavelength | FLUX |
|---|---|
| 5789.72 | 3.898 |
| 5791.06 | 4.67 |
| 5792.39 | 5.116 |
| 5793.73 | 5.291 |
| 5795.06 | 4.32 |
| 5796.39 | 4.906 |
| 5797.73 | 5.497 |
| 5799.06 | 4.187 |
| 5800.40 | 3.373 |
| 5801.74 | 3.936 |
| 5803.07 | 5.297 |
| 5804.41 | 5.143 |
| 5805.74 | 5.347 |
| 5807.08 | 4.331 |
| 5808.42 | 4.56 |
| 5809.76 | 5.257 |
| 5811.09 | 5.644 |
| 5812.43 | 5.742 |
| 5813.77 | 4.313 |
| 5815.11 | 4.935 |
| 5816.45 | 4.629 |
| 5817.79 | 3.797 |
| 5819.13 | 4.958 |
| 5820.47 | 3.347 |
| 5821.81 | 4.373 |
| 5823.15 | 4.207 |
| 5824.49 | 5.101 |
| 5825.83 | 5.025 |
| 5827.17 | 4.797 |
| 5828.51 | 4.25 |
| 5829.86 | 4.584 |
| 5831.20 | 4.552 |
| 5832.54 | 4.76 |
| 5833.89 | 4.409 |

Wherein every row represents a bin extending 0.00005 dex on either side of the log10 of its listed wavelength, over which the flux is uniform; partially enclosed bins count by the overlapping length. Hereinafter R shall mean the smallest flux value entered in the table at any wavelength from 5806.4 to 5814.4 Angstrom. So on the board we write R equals 4.313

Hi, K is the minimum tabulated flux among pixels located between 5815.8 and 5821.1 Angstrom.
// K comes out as 3.347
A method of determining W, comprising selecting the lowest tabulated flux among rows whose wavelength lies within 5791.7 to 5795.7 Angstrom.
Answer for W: 4.32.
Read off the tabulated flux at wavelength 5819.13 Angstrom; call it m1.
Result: 4.958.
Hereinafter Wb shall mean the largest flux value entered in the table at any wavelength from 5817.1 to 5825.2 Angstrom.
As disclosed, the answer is 5.101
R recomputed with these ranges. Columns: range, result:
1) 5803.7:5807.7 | 4.331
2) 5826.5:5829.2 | 4.25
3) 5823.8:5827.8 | 4.797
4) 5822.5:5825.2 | 4.207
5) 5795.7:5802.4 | 3.373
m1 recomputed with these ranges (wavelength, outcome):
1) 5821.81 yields 4.373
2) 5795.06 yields 4.32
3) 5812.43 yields 5.742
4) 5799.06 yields 4.187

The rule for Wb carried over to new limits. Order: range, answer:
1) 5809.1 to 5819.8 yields 5.742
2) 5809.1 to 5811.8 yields 5.644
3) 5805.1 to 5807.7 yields 5.347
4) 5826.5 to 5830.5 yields 4.797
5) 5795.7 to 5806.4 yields 5.497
